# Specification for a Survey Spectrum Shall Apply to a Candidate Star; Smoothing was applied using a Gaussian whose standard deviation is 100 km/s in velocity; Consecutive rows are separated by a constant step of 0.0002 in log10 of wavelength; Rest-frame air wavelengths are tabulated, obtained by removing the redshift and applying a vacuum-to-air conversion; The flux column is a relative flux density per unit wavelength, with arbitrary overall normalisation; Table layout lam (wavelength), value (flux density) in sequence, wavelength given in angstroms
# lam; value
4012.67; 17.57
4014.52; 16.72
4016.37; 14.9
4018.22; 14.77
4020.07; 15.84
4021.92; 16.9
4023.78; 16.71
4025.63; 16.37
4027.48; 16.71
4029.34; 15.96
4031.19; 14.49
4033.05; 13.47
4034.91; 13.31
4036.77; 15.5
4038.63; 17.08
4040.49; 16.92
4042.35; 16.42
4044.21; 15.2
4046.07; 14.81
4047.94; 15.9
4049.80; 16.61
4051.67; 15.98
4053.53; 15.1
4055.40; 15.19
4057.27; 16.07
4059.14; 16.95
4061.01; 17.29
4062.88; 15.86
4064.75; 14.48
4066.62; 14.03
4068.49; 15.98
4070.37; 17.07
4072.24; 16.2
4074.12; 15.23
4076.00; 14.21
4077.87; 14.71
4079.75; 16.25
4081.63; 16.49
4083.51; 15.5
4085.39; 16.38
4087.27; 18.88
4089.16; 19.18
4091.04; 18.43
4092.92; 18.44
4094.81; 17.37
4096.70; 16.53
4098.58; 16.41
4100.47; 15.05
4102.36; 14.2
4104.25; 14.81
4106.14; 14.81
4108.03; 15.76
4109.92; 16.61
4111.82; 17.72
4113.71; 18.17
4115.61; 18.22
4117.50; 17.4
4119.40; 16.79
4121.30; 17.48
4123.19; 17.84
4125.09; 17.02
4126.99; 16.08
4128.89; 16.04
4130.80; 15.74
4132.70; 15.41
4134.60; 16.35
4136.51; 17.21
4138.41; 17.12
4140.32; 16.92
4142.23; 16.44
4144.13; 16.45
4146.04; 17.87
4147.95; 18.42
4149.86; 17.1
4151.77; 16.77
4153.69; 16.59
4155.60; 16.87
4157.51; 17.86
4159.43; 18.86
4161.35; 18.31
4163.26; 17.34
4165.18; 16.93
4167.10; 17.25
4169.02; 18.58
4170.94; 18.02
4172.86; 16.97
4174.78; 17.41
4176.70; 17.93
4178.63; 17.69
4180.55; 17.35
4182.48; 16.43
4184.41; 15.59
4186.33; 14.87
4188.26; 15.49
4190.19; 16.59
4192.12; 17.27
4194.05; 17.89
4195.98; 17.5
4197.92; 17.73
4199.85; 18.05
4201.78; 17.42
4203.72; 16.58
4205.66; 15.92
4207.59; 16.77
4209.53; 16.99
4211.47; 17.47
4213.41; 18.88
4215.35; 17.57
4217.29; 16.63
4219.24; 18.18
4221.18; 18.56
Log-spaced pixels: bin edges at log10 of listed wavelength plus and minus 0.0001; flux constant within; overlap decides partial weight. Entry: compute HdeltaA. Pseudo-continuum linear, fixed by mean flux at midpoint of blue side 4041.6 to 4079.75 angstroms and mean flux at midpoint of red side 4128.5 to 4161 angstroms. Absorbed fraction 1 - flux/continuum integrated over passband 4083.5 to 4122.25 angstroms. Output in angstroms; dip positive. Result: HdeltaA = -1.4 angstroms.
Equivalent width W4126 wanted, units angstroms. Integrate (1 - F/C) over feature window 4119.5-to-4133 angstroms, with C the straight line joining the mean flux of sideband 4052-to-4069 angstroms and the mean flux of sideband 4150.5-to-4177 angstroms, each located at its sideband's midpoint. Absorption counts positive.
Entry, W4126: 0.22 angstroms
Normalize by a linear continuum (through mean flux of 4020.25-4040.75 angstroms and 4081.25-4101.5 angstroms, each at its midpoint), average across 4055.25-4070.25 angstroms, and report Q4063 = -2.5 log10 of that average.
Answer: 0.04 mag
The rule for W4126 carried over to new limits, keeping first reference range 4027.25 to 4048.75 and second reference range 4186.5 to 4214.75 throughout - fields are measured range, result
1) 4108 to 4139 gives -1.1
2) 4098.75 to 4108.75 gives 0.7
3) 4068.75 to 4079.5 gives 0.2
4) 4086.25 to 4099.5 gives -1.6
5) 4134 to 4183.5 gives -2.0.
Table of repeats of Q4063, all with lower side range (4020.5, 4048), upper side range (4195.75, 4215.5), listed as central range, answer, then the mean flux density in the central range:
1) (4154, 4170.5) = -0.05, 17.7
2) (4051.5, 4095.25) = -0.01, 16.3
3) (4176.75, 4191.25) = 0.05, 16.4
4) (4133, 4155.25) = -0.01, 17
